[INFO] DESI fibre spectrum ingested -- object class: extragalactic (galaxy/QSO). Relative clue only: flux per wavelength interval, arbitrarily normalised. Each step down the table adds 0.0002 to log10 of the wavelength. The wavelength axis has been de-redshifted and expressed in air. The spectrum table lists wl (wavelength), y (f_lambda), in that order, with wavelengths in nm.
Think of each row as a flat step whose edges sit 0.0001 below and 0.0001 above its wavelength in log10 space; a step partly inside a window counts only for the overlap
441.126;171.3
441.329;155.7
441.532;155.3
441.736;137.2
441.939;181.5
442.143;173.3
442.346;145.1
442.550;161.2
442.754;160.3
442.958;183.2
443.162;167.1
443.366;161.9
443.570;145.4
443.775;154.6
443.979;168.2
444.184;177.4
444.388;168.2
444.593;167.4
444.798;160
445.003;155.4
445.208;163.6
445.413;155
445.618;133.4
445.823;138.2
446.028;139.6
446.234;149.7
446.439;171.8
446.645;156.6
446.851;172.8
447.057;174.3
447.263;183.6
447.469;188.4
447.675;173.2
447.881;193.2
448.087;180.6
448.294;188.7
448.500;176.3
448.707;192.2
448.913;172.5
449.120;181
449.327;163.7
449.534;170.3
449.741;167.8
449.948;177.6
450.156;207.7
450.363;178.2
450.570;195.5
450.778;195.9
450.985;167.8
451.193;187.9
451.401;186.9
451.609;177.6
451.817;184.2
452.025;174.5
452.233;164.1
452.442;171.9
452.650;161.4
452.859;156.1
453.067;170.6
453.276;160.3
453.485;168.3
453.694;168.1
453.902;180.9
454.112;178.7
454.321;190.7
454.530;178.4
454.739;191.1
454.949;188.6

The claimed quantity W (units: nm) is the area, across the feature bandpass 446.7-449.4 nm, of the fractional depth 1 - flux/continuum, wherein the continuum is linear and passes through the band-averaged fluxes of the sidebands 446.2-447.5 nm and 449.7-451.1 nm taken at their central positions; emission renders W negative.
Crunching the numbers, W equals -0.06 nm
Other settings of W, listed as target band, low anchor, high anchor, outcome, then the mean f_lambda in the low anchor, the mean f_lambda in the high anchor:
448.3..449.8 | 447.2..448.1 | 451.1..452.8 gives 0.05 nm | 184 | 175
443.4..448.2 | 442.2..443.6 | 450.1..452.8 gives 0.12 nm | 162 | 180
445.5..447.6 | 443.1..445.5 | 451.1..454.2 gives 0.05 nm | 162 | 173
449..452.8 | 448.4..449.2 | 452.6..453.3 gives -0.16 nm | 181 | 162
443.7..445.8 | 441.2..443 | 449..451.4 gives 0.10 nm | 161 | 181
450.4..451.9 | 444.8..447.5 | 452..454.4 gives -0.16 nm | 159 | 170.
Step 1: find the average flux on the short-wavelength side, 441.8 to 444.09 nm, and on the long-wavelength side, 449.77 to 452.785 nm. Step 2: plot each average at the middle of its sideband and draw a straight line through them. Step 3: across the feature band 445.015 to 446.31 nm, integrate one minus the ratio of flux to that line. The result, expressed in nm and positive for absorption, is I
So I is 0.17 nm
